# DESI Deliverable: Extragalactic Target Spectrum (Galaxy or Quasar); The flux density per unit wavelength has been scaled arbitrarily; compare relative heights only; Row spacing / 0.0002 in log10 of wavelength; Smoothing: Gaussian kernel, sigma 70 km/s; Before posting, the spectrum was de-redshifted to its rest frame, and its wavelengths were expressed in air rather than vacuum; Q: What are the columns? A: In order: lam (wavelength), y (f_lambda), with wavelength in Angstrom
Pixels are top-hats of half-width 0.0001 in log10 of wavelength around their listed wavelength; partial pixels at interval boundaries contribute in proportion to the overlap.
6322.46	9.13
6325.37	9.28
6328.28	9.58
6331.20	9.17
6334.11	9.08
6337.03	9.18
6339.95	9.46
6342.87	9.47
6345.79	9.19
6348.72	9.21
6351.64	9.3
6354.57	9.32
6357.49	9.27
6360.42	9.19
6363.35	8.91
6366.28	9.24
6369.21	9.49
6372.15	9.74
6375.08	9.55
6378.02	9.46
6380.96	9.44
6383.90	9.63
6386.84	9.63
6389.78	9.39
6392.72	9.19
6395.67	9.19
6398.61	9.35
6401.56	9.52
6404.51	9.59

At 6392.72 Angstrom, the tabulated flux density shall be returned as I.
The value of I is 9.19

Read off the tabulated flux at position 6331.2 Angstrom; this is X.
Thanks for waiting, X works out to 9.17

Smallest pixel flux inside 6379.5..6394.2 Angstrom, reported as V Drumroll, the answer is 9.19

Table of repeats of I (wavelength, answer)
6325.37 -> 9.28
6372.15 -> 9.74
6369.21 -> 9.49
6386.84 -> 9.63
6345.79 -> 9.19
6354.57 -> 9.32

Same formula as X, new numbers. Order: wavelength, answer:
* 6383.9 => 9.63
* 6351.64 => 9.3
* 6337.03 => 9.18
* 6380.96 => 9.44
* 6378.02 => 9.46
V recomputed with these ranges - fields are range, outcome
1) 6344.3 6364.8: 8.91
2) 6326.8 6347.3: 9.08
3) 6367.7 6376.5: 9.49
